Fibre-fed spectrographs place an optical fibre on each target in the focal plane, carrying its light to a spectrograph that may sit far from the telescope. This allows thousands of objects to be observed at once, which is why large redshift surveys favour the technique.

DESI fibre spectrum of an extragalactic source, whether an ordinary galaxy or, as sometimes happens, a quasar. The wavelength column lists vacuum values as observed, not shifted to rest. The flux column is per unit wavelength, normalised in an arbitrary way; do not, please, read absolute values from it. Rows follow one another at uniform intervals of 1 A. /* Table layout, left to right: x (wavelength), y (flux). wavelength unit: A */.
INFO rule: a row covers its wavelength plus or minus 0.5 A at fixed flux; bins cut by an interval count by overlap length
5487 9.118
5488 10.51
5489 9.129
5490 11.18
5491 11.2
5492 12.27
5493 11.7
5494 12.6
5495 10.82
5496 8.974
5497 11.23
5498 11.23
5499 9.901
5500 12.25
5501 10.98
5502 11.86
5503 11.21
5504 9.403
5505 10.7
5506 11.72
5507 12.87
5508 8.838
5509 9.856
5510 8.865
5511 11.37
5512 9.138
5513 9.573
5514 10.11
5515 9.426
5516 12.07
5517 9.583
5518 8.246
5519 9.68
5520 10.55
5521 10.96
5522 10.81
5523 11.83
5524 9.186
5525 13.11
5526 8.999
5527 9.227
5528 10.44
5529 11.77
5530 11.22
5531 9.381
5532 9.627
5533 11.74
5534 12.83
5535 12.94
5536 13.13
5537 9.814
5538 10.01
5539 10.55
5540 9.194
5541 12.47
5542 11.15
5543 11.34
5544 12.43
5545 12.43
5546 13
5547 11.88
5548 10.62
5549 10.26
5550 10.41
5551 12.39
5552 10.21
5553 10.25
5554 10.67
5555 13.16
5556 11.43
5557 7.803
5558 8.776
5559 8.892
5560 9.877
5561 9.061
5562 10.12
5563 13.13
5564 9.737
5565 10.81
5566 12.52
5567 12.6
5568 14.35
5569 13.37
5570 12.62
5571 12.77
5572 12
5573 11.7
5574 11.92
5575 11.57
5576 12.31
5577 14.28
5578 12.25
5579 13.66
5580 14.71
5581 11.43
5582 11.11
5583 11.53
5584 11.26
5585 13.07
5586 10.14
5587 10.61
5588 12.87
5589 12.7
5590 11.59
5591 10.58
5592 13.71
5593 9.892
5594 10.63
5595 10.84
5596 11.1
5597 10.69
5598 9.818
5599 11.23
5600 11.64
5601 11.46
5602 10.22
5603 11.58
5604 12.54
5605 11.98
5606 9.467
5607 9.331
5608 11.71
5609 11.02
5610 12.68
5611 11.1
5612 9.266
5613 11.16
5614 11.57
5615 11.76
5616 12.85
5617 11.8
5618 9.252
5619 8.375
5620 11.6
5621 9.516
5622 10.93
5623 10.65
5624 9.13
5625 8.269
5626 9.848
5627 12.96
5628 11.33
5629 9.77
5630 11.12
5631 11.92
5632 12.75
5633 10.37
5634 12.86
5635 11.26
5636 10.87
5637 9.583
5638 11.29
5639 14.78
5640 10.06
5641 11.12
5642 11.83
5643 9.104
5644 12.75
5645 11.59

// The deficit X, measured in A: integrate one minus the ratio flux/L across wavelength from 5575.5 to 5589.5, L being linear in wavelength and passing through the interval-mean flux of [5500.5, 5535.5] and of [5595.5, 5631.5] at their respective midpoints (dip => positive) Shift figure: -2.0 A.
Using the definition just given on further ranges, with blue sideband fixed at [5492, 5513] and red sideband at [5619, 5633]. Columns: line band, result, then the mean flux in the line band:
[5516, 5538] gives 0.1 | 10.7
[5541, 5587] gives -3.7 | 11.6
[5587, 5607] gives -1.0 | 11.2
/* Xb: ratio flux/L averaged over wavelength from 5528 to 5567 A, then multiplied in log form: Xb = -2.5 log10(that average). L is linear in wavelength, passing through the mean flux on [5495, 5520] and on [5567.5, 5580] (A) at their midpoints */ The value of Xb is 0.08 mag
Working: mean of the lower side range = 10.4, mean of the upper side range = 12.8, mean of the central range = 11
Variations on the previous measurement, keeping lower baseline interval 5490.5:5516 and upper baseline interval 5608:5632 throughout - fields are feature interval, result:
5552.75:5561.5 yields 0.08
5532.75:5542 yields -0.06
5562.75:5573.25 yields -0.14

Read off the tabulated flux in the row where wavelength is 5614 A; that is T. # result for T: 11.57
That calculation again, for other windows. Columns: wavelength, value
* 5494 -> 12.6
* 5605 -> 11.98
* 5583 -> 11.53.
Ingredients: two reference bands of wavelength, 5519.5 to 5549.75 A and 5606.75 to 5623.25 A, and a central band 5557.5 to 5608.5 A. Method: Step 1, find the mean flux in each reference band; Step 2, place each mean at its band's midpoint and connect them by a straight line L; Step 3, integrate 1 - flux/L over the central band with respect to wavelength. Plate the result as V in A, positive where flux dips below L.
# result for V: -2.6 A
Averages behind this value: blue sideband 11.1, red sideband 10.9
